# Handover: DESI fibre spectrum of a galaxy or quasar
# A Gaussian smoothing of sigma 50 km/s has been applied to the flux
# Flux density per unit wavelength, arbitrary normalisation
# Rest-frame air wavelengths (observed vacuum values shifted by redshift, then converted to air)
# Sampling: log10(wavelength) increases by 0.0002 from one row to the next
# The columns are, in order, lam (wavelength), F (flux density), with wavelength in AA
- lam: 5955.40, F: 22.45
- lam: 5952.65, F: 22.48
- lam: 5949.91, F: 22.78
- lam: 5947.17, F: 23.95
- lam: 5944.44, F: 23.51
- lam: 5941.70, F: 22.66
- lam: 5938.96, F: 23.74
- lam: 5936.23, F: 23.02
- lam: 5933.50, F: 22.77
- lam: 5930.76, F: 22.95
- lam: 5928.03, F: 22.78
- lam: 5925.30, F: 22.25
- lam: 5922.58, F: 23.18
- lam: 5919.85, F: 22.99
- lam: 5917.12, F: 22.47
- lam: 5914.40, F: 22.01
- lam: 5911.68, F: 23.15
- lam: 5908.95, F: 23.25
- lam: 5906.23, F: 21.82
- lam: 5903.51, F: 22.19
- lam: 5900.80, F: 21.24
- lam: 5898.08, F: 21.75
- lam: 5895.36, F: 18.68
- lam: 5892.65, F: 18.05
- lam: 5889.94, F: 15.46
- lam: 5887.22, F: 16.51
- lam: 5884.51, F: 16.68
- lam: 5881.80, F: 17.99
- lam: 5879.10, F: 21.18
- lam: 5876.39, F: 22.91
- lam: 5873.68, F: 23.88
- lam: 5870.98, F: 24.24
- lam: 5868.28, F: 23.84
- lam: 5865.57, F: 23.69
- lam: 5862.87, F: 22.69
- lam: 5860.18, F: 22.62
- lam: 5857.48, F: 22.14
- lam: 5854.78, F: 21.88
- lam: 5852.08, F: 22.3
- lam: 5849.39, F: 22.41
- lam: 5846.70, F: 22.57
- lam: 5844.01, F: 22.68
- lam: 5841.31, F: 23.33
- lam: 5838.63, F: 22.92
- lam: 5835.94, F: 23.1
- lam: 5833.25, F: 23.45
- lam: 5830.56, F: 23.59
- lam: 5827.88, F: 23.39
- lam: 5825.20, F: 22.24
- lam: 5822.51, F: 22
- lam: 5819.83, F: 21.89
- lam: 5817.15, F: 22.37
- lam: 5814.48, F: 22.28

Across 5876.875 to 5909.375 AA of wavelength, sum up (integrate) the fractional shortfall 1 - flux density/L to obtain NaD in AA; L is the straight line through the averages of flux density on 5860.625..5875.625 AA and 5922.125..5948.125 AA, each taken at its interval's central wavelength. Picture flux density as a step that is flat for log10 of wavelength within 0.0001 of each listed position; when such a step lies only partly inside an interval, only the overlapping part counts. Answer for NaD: 5.3 AA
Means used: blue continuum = 23.6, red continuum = 23.1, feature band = 19.6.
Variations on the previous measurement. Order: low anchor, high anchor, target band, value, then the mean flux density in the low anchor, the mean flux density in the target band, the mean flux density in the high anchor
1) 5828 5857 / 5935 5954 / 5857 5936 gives 4.9 AA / 22.8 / 21.6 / 23.2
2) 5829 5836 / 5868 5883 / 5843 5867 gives 0.3 AA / 23.4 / 22.6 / 22.3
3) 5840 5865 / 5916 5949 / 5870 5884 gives 0.6 AA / 22.5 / 21.7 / 23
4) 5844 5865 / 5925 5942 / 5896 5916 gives 0.6 AA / 22.5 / 22.1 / 22.9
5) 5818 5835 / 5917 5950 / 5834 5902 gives 4.3 AA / 22.7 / 21.4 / 23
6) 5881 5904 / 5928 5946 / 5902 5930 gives -2.2 AA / 18.6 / 22.6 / 23.1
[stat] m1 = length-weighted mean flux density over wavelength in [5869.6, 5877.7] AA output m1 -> 23.7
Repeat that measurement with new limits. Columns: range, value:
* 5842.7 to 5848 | 22.6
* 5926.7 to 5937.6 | 22.9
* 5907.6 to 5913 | 23.2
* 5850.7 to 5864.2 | 22.3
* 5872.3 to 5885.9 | 20.5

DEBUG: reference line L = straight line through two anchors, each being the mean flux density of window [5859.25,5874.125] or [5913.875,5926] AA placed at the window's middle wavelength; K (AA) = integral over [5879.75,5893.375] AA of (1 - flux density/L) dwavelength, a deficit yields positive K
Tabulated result 3.6 AA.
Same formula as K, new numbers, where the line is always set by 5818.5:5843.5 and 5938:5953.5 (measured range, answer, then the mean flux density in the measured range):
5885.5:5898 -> 2.9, 17.6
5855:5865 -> 0.2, 22.5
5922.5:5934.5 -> 0.2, 22.7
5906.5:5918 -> 0.2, 22.6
